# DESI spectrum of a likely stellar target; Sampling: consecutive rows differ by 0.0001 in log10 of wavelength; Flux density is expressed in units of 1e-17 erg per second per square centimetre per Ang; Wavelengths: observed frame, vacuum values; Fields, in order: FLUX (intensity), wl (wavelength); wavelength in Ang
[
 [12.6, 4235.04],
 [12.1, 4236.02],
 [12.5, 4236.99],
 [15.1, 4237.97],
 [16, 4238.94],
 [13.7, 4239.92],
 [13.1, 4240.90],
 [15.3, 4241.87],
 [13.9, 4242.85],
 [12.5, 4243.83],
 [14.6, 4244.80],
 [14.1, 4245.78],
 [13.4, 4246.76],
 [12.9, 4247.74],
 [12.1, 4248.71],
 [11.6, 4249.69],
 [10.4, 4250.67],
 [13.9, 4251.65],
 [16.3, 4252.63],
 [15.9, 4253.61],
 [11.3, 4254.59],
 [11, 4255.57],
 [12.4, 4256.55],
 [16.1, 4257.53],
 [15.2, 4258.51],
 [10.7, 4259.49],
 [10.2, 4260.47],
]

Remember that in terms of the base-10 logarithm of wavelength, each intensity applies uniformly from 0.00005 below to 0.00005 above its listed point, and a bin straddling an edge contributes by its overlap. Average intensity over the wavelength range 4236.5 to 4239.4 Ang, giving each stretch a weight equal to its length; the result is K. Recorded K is 14.5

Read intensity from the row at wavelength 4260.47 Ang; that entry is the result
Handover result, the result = 10.2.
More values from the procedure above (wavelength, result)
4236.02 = 12.1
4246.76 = 13.4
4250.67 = 10.4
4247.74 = 12.9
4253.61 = 15.9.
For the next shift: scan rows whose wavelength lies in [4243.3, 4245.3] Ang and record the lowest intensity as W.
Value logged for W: 12.5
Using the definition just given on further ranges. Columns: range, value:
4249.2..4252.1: 10.4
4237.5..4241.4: 13.1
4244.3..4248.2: 12.9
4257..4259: 15.2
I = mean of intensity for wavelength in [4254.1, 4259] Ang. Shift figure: 13.2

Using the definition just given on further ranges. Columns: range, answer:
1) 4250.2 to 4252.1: 12.1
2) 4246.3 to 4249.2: 12.8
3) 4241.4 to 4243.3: 14.6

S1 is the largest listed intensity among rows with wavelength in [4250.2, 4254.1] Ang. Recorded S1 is 16.3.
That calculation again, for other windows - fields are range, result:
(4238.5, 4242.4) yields 16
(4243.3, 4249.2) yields 14.6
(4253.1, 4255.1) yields 15.9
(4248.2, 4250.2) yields 12.1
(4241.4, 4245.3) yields 15.3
